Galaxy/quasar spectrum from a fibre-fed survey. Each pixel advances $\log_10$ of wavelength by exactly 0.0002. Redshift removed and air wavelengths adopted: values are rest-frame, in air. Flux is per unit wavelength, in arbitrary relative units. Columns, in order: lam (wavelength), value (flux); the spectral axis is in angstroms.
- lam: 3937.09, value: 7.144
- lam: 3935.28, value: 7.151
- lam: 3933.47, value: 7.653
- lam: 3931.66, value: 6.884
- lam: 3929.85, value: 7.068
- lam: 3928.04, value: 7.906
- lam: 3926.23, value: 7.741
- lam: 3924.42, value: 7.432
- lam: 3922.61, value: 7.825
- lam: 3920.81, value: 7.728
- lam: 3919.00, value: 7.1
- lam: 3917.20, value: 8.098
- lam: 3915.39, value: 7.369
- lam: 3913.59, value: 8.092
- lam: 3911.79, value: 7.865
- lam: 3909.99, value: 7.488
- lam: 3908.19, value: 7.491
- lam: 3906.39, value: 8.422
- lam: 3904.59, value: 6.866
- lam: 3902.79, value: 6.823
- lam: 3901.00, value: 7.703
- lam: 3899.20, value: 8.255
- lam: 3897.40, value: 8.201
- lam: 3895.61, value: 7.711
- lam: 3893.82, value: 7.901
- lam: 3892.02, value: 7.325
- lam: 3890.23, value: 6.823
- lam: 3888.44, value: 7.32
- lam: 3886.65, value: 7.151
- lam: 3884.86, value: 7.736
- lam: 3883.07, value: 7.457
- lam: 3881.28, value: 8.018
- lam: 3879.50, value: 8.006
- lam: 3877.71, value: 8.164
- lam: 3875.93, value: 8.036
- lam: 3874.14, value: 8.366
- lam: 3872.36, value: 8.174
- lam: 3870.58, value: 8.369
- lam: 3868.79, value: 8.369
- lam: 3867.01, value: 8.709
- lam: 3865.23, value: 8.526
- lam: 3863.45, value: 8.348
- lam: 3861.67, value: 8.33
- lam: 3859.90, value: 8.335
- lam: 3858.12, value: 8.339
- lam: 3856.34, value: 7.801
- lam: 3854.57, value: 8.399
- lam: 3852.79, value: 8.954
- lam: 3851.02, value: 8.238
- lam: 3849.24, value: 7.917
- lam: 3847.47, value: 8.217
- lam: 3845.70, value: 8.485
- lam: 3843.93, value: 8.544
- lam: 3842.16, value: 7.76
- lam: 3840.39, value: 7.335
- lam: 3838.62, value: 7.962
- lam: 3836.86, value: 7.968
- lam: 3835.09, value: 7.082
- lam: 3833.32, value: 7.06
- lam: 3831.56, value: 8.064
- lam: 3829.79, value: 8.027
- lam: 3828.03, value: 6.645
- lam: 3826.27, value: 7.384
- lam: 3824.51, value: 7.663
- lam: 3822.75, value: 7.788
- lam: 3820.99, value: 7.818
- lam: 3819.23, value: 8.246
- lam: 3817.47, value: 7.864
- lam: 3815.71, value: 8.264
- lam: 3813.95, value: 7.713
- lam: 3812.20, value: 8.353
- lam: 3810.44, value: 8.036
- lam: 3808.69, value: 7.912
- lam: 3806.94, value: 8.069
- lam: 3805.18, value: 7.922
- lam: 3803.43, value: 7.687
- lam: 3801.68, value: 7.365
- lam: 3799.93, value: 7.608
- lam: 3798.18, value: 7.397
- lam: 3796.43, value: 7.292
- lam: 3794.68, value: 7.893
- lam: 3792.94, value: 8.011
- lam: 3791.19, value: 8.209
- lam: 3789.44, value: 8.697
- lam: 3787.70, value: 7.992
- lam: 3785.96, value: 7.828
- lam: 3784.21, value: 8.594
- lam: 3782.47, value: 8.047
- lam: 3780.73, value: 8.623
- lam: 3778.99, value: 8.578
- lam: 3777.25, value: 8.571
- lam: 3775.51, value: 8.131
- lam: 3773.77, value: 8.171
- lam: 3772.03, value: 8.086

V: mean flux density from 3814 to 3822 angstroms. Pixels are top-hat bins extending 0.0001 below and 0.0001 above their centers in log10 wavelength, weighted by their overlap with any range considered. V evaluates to 8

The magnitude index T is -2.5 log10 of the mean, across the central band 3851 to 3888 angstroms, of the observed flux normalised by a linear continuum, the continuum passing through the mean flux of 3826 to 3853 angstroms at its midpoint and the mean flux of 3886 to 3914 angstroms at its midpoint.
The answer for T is -0.06 mag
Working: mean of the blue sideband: 7.84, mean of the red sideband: 7.59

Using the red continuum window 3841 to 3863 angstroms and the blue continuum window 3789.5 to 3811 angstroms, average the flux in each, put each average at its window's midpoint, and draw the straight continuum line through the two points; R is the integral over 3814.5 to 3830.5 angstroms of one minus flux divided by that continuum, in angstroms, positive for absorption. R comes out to 0.5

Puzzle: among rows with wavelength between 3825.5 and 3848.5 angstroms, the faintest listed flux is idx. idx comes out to 6.645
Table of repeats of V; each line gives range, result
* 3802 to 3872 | 8.01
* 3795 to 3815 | 7.77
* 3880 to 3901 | 7.64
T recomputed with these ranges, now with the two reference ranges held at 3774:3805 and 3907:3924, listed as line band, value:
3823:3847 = 0.03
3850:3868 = -0.07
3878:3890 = 0.02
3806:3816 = -0.01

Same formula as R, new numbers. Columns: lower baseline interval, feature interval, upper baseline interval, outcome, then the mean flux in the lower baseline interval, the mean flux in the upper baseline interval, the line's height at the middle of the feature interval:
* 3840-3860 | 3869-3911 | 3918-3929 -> 0.80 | 8.21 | 7.62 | 7.89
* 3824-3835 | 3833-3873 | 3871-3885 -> -2.23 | 7.44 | 8.02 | 7.72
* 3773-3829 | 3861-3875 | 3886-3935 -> -1.25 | 7.95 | 7.56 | 7.71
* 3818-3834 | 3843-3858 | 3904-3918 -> -1.27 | 7.65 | 7.73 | 7.67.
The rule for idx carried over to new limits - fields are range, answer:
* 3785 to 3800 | 7.292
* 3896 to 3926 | 6.823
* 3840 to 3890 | 7.151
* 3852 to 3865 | 7.801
